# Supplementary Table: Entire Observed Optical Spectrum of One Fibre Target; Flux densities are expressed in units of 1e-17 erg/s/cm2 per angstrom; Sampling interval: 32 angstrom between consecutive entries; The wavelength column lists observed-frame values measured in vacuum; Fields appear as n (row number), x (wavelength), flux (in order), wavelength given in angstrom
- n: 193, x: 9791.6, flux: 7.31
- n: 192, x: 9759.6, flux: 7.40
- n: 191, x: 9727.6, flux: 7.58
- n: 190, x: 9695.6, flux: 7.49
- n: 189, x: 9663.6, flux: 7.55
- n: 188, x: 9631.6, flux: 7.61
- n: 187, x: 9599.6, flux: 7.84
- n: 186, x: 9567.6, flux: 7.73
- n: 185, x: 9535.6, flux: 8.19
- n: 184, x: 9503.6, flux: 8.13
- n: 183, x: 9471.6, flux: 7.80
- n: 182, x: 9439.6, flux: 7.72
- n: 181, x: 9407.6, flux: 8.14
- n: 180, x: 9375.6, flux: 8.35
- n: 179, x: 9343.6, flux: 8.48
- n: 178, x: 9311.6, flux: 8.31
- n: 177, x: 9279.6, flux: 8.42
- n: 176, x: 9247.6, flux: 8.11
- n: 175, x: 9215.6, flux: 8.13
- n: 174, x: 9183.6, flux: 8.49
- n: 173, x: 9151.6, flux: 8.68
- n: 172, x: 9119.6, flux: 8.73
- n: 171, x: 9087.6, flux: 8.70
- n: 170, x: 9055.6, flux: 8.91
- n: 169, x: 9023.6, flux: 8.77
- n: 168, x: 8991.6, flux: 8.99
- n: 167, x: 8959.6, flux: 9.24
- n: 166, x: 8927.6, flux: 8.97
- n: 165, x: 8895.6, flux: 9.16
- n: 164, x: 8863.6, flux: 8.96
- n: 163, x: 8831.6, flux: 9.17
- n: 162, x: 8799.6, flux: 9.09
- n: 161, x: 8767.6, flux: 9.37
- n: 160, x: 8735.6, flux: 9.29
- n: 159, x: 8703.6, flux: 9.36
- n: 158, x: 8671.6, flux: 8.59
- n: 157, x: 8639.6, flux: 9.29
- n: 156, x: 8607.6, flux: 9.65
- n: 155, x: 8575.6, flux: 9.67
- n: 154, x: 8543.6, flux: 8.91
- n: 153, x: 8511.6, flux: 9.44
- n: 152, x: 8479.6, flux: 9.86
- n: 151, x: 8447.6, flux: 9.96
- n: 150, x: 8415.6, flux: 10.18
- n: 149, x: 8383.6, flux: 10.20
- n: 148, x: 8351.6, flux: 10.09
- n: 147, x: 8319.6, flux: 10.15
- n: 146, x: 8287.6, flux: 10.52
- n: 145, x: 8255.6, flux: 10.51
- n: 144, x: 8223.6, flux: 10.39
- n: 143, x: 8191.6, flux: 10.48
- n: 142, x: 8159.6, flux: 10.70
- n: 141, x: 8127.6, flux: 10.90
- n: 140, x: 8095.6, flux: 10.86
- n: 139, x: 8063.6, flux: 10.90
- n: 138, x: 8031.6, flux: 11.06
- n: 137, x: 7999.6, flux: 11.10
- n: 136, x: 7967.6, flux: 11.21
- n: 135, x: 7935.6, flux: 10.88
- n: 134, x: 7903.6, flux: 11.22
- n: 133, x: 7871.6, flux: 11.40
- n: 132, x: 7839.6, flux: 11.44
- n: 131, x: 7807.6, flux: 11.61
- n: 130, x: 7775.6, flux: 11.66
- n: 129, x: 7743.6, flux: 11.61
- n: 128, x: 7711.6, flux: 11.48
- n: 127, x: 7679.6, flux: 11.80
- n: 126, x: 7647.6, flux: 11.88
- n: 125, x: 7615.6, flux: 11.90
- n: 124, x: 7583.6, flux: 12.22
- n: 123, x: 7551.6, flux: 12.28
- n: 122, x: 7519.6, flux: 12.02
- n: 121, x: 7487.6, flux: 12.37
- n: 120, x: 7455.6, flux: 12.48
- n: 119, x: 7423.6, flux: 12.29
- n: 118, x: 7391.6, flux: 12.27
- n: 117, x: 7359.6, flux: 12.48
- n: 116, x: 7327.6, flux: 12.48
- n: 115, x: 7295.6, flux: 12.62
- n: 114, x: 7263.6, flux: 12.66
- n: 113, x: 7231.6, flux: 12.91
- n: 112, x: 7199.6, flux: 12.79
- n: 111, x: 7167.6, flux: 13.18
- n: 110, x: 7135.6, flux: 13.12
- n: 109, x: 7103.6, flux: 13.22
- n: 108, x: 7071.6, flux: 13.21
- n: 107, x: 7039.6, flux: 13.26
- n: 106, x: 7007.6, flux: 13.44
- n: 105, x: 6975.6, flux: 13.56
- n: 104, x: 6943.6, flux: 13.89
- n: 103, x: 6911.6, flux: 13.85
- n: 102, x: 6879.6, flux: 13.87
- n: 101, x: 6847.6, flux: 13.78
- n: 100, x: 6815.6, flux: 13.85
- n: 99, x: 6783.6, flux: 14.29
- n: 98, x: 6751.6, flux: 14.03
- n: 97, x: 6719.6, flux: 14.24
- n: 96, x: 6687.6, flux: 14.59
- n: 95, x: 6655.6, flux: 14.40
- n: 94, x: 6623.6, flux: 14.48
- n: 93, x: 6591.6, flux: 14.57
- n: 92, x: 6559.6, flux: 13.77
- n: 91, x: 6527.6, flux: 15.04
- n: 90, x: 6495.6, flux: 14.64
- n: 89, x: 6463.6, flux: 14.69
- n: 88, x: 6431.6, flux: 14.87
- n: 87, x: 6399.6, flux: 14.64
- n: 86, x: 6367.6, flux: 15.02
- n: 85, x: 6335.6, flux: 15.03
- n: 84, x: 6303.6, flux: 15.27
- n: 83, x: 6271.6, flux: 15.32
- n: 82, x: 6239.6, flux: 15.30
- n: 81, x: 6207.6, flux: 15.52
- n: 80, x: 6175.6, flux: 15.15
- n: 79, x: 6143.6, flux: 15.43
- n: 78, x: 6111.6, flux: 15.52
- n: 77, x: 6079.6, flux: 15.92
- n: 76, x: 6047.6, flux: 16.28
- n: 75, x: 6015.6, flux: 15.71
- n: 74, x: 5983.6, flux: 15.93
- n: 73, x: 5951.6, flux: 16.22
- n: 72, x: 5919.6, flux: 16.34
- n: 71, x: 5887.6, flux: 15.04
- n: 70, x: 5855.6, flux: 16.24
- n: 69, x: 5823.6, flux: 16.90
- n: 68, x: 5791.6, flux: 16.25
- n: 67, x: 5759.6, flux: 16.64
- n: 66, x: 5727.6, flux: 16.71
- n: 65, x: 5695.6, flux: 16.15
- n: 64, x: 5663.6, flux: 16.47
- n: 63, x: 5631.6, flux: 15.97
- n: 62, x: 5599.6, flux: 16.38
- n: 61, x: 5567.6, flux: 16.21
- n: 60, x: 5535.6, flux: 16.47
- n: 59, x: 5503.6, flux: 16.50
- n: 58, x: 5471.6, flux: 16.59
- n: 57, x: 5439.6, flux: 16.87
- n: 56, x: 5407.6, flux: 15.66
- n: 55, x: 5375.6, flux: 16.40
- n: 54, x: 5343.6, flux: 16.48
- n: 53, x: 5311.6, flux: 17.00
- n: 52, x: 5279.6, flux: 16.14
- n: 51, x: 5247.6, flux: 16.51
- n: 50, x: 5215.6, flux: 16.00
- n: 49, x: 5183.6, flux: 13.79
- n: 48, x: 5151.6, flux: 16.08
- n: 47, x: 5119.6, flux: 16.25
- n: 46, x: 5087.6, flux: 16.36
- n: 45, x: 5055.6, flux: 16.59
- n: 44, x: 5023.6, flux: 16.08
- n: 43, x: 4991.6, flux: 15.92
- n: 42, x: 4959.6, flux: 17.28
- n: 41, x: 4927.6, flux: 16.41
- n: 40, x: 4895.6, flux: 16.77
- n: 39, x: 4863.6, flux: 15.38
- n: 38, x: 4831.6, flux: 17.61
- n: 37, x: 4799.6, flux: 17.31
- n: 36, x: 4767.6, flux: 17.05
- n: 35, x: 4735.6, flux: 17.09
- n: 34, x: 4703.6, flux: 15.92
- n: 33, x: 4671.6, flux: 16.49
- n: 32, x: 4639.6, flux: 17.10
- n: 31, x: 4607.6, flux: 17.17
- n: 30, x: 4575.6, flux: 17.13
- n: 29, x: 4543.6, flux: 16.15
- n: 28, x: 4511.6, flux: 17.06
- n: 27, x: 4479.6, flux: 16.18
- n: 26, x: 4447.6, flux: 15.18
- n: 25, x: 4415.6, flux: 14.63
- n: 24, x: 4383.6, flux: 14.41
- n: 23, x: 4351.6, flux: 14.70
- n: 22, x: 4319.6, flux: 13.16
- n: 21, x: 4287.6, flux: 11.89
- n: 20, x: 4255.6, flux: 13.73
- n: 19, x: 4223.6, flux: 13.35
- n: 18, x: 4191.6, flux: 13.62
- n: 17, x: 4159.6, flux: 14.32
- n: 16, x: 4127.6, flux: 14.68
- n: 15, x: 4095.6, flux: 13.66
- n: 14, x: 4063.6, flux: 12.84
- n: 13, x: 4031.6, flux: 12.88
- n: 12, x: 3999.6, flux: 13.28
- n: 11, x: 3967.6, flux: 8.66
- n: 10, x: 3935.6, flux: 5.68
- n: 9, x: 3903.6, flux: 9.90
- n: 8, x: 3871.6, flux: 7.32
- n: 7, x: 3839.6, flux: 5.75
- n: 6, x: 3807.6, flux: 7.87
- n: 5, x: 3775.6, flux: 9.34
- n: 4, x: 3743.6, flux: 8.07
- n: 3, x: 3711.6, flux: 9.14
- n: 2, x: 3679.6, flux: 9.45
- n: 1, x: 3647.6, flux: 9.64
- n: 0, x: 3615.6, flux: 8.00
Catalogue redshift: 0.00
